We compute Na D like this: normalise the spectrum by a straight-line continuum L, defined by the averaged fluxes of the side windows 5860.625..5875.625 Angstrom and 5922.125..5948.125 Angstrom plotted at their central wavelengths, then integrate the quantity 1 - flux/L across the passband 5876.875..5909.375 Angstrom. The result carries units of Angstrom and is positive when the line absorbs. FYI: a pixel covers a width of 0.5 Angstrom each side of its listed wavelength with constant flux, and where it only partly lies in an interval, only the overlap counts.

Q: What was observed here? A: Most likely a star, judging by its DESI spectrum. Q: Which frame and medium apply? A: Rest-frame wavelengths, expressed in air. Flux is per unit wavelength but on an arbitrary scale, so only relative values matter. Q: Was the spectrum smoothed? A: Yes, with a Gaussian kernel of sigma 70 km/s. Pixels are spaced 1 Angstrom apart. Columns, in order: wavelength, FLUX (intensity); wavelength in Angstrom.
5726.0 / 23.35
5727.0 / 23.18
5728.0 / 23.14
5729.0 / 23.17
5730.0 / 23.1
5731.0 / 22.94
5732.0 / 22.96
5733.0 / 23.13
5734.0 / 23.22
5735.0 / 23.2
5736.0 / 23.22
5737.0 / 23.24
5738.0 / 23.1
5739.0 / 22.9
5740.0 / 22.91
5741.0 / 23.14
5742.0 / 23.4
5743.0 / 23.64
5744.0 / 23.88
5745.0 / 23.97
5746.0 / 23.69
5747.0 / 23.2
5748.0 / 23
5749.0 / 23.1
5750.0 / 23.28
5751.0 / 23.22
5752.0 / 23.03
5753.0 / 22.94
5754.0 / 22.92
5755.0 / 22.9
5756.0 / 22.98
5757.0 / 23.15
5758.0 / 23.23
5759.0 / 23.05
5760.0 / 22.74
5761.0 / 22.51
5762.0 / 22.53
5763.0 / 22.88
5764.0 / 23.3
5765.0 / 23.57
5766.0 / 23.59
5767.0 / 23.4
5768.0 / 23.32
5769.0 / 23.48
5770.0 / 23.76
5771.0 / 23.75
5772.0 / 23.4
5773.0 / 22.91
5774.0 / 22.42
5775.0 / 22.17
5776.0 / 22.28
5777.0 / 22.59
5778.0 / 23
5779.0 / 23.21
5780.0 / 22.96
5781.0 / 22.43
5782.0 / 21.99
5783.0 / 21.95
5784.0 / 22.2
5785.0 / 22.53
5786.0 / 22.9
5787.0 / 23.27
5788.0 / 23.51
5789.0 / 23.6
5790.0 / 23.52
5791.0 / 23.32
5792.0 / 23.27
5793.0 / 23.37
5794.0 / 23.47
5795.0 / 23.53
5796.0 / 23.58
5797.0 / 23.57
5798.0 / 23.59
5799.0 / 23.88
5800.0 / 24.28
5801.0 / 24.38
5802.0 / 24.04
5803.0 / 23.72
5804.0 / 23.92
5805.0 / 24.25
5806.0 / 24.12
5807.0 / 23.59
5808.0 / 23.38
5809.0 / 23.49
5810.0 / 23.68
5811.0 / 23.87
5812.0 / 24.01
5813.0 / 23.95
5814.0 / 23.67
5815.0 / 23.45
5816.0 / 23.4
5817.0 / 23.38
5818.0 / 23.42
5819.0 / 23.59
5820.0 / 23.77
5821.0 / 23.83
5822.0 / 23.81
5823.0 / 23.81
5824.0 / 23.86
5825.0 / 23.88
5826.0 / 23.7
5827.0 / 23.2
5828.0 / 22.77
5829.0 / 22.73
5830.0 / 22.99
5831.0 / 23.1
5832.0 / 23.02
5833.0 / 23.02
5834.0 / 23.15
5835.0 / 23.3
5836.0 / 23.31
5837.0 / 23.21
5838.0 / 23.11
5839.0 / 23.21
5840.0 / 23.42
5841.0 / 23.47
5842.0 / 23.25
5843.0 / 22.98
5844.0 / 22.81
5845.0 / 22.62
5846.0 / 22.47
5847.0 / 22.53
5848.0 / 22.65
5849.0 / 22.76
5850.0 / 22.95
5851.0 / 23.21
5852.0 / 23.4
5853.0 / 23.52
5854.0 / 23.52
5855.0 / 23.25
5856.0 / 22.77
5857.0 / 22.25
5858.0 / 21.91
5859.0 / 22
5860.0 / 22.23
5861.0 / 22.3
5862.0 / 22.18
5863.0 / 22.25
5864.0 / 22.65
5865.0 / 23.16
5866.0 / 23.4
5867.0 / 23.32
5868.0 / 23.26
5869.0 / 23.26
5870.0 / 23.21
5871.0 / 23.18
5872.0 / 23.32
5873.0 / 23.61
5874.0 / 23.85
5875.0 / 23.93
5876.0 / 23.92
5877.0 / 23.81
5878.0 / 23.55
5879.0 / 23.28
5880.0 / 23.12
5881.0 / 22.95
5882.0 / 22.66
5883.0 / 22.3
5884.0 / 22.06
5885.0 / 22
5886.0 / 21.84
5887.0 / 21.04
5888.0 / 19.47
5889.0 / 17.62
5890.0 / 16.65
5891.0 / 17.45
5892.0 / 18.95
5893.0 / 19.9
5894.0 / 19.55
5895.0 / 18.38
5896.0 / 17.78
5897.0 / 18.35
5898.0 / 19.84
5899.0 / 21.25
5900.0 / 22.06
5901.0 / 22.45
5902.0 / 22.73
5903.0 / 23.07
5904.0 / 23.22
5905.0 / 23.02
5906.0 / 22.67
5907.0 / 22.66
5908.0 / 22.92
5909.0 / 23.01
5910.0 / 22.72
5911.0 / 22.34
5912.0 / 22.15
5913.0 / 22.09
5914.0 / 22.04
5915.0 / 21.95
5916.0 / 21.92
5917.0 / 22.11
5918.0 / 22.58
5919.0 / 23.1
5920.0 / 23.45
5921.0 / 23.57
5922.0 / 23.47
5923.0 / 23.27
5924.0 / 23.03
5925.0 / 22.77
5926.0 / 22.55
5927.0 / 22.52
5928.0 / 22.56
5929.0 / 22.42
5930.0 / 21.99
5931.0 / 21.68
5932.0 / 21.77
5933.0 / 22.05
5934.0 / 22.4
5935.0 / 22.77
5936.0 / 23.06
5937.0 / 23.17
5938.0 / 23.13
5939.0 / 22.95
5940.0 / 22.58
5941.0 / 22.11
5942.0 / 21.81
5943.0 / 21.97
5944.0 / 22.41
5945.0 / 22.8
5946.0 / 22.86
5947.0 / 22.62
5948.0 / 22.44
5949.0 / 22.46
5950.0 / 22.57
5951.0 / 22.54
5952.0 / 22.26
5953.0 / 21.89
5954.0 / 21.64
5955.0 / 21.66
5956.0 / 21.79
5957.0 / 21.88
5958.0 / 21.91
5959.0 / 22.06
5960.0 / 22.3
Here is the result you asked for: 2.4 Angstrom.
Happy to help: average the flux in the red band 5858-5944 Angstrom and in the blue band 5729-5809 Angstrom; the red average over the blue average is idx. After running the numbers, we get 1.0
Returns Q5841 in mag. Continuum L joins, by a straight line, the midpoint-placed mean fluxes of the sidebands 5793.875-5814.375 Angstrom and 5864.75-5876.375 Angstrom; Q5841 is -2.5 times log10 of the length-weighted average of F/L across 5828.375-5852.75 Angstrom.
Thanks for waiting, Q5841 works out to 0.03 mag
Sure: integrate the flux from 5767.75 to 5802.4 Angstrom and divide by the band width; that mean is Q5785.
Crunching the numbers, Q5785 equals 23.2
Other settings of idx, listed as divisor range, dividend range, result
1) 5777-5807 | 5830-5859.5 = 0.98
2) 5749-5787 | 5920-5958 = 0.98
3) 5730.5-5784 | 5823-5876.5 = 1.00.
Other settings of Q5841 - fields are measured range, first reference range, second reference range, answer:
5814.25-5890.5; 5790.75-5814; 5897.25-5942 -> 0.02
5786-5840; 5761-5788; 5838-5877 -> -0.03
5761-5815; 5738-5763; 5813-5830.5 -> 0.00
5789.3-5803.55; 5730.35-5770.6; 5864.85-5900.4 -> -0.05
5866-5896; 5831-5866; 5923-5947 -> 0.05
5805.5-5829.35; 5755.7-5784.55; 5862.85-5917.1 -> -0.05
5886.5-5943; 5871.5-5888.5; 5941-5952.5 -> 0.04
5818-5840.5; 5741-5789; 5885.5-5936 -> -0.04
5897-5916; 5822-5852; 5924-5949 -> 0.02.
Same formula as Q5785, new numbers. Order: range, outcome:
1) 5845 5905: 22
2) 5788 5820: 23.7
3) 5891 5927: 21.9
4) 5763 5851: 23.3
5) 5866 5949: 22.2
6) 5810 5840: 23.4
